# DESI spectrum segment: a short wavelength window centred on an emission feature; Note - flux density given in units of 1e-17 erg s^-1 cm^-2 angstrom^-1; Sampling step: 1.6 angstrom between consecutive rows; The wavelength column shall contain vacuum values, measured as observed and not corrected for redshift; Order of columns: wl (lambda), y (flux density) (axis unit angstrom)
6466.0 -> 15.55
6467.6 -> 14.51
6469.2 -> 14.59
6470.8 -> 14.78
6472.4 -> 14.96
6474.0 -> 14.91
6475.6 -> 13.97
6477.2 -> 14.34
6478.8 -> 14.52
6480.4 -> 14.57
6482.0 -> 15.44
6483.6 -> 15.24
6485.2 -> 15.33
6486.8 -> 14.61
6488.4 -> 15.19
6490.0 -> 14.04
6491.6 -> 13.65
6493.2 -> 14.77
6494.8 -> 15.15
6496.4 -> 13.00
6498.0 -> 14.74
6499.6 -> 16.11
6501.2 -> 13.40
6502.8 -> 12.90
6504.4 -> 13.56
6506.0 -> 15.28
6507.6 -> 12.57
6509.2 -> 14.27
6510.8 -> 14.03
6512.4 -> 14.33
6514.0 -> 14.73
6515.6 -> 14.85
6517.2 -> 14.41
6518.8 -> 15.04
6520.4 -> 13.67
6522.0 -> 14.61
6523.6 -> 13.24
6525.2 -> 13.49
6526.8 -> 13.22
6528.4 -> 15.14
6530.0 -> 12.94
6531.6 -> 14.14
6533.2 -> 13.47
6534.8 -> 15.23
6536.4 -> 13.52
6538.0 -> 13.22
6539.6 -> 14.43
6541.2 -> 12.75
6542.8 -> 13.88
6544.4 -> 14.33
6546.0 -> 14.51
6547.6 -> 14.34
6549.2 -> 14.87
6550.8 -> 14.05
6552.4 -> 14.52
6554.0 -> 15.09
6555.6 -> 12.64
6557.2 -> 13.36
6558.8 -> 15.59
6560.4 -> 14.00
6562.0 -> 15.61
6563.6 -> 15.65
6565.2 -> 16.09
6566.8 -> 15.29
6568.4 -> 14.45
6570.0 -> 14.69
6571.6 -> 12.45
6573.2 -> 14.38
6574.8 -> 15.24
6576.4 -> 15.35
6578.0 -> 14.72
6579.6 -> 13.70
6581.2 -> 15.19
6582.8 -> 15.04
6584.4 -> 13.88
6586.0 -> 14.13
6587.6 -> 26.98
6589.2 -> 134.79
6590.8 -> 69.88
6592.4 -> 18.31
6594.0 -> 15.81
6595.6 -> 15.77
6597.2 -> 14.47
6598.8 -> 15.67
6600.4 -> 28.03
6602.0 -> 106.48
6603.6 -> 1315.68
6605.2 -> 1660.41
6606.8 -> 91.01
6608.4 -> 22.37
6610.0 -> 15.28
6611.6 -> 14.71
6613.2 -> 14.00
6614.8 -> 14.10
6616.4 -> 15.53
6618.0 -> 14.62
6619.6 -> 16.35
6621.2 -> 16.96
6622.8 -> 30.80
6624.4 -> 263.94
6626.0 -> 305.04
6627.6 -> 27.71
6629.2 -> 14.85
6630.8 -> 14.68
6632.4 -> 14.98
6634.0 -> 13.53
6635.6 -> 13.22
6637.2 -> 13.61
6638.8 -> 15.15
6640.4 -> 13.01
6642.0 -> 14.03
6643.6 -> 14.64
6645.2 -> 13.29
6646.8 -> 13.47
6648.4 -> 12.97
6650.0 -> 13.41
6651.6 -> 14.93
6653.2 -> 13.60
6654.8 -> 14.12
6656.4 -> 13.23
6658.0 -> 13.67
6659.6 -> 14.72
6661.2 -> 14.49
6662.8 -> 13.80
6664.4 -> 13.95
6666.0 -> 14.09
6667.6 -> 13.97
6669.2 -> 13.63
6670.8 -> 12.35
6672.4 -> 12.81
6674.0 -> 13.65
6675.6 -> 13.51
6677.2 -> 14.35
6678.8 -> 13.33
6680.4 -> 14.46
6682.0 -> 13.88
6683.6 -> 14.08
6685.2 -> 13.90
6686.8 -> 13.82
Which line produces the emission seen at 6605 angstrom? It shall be Halpha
